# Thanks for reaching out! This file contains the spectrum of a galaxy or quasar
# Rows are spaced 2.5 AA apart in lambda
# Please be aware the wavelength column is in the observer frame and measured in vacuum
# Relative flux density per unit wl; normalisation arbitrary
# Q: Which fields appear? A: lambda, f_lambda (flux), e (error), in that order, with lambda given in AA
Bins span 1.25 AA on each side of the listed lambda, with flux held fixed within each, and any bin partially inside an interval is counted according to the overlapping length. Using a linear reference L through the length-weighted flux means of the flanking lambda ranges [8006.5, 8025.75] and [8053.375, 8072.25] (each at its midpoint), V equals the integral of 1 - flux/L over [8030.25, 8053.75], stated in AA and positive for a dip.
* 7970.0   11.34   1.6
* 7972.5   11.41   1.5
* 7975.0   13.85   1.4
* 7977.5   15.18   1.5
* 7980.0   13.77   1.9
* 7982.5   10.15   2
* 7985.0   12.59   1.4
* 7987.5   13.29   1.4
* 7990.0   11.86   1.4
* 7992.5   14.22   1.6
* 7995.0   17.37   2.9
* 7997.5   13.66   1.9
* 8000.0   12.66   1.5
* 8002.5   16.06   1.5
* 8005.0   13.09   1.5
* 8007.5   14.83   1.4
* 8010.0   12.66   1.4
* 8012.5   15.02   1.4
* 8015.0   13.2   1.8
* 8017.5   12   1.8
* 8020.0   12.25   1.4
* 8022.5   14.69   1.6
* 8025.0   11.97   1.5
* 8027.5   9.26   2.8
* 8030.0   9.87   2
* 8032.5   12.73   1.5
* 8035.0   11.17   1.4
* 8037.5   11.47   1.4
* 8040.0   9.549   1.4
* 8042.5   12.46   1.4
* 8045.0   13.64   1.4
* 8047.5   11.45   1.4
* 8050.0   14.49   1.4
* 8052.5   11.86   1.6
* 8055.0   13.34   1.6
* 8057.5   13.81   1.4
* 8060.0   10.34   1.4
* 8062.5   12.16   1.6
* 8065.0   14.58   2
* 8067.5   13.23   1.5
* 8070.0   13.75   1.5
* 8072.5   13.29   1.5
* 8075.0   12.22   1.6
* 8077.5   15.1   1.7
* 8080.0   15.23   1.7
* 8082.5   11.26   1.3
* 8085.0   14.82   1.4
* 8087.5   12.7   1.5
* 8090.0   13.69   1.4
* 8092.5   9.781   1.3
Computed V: 2.1 AA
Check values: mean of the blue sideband 13.3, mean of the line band 12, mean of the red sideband 13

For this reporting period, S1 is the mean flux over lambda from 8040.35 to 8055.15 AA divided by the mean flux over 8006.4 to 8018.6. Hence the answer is 0.9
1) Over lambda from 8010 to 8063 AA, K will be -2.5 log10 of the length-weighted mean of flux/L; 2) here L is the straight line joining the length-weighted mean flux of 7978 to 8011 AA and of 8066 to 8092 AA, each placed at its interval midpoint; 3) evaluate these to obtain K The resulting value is 0.11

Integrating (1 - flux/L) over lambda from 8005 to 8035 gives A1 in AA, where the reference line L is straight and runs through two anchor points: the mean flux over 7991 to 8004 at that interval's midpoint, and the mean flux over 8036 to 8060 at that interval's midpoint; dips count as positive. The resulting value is 2.5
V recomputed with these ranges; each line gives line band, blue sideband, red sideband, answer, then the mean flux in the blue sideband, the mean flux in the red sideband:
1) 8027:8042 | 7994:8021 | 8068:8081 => 3.3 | 13.9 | 13.9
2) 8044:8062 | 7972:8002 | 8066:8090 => 1.1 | 13.5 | 13.5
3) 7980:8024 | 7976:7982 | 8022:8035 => -2.6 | 13.9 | 11.5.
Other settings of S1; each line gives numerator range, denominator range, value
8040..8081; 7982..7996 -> 0.98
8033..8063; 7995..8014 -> 0.86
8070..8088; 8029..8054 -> 1.14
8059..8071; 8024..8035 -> 1.17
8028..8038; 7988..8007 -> 0.79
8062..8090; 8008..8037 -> 1.10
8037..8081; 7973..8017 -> 0.94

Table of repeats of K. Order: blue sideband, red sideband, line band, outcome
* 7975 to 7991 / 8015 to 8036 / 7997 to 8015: -0.135 mag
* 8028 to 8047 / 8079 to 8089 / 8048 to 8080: -0.052 mag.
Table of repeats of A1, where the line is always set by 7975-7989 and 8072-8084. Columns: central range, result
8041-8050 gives 0.4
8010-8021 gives 0.1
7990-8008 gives -1.7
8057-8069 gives 0.5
